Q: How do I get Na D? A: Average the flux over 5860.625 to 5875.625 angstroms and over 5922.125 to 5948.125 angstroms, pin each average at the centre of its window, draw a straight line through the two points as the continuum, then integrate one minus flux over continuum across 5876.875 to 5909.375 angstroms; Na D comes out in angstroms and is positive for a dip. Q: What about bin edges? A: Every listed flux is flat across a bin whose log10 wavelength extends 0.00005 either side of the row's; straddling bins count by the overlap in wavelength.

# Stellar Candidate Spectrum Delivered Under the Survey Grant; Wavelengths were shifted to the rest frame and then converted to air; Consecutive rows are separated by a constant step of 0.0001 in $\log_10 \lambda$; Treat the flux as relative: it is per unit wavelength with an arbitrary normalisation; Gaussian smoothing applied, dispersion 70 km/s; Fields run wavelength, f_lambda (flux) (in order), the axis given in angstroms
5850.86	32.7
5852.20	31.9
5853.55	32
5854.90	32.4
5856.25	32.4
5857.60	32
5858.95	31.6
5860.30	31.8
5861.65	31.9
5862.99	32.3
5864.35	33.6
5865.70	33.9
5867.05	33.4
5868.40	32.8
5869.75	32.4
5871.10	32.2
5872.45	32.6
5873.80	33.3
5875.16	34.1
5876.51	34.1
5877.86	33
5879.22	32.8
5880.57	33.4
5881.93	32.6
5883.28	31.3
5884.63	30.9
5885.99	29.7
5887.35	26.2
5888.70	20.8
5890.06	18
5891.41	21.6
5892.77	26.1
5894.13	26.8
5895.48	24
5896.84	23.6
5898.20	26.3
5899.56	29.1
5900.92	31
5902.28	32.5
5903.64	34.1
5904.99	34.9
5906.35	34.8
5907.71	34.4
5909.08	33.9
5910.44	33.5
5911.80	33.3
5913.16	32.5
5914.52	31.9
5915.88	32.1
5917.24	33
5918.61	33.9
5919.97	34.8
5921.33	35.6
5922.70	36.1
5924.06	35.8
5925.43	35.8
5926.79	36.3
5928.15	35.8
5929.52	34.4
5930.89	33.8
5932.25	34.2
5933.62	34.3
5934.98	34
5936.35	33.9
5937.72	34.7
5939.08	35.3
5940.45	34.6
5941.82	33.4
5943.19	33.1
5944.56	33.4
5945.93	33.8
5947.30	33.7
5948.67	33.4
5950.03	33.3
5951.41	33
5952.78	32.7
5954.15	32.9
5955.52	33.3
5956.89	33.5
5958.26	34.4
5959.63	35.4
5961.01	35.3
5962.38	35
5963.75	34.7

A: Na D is 4.2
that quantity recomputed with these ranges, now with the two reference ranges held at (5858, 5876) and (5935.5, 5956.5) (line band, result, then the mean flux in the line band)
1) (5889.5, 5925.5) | 2.3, 31.1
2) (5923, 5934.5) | -0.6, 35.1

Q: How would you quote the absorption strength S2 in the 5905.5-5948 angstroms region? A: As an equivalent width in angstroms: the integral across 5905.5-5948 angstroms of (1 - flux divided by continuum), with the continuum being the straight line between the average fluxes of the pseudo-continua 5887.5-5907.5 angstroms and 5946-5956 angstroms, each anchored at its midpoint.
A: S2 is -5.00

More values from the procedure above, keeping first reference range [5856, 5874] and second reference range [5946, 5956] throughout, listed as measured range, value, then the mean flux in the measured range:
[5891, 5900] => 2.0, 25.4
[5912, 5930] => -0.8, 34.4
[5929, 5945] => -0.5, 34.1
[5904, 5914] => -0.3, 33.9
